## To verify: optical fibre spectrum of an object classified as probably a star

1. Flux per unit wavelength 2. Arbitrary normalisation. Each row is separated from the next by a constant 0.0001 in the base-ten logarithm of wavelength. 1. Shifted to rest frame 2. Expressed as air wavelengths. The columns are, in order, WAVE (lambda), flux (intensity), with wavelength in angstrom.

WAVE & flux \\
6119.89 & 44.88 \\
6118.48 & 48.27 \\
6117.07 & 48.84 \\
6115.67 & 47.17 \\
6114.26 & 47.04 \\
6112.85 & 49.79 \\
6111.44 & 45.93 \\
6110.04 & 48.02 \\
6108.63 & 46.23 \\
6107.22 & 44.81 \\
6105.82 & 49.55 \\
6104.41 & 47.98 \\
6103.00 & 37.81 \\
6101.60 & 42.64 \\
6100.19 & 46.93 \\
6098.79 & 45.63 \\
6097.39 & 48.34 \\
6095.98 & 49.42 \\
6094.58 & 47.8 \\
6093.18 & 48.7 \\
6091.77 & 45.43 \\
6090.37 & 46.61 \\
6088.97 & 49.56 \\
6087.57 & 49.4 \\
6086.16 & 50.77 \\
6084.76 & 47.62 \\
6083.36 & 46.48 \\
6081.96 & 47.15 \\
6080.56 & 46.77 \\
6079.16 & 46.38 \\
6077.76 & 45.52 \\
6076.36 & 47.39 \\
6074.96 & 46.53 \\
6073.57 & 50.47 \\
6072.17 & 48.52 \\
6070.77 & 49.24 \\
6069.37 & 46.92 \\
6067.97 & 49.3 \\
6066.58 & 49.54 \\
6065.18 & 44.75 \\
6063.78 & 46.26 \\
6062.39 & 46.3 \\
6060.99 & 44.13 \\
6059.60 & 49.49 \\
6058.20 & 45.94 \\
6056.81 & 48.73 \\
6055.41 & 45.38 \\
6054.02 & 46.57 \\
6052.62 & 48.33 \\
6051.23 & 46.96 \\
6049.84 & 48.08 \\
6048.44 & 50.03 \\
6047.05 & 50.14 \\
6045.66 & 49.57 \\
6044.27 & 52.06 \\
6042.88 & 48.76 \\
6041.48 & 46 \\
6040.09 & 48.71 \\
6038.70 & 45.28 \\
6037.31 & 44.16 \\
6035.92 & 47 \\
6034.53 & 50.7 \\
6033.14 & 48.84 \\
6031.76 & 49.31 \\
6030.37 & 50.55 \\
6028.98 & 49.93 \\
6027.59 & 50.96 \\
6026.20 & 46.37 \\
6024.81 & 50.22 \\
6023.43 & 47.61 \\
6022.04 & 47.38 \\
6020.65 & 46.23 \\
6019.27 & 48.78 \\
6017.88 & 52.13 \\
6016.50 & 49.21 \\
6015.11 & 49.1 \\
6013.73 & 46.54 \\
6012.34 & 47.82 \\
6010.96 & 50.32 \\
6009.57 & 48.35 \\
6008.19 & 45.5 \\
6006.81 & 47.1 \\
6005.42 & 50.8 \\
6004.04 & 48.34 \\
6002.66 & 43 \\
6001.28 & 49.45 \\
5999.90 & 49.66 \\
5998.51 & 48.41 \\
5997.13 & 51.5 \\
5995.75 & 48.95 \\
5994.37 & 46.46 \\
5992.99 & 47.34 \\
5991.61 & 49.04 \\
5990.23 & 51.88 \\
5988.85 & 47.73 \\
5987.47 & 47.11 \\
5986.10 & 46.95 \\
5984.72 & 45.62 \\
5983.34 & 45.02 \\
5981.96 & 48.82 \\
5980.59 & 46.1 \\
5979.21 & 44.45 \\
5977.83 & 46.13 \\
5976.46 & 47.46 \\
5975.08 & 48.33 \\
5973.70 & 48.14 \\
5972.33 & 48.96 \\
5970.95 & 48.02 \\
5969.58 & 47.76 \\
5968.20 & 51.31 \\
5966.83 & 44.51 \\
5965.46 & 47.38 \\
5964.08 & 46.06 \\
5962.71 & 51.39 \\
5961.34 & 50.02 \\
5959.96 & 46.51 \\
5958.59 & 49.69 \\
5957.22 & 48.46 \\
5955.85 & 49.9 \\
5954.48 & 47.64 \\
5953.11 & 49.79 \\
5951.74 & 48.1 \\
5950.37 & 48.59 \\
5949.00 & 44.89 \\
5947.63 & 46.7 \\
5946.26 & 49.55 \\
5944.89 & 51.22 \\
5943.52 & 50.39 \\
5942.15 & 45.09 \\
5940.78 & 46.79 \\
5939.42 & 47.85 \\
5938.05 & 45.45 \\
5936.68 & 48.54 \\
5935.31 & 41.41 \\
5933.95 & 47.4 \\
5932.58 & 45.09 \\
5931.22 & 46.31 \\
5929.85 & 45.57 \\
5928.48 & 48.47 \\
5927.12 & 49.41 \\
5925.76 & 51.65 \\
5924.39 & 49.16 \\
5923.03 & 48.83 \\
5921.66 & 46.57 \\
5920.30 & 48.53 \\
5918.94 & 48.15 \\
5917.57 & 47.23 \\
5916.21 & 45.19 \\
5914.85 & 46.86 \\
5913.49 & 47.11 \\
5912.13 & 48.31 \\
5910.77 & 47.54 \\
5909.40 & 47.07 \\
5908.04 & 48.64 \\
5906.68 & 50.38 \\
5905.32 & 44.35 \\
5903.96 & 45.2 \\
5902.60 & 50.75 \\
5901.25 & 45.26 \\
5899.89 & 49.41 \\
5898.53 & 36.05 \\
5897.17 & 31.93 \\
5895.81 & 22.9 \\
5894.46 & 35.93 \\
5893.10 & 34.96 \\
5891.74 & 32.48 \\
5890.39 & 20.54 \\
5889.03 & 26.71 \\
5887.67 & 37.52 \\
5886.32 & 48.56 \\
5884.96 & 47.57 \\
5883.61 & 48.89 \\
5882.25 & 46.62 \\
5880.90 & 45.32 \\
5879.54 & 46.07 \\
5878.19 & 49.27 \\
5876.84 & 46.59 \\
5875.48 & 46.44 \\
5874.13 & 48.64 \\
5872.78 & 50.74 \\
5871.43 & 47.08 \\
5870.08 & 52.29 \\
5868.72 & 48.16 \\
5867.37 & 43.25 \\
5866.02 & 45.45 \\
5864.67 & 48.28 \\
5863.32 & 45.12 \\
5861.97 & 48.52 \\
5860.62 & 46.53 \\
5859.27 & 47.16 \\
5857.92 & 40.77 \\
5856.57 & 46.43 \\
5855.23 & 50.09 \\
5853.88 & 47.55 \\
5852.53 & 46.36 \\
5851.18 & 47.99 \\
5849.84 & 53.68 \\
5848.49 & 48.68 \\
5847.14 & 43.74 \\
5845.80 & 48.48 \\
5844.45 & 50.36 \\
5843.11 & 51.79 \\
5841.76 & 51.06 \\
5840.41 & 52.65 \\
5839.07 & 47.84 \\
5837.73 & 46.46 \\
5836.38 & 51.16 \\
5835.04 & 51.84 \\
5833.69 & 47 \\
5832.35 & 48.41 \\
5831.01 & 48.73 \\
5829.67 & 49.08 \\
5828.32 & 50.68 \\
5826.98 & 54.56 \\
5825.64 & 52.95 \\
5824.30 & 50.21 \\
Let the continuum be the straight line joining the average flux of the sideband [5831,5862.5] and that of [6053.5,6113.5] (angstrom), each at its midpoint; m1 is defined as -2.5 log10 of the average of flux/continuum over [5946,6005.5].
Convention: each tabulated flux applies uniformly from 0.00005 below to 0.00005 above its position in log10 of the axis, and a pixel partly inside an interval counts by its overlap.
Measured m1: -0.01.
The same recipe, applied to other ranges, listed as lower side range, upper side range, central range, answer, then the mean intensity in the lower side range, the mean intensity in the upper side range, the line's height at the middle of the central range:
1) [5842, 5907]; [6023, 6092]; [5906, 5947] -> -0.050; 44.5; 48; 45.5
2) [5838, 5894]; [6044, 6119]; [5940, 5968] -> -0.041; 45.7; 47.4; 46.4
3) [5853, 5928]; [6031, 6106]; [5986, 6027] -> -0.040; 44.9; 47.5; 46.6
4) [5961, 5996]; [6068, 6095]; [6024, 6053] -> -0.021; 47.7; 47.8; 47.7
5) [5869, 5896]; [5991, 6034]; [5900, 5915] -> -0.098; 42.2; 48.6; 43.4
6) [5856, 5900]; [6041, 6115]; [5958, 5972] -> -0.082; 42.7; 47.4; 44.7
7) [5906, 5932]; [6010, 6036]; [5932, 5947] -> 0.022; 47.9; 48.9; 48.1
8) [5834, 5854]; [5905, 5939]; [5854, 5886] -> 0.033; 49.3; 47.4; 48.7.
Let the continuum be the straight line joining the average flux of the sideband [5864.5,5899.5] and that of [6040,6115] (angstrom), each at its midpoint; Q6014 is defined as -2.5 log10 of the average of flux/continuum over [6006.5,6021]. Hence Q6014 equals -0.064 mag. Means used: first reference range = 41.8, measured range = 48.4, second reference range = 47.4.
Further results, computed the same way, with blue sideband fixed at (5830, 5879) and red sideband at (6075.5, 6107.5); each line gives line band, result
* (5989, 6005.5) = -0.03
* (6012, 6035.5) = -0.04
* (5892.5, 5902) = 0.29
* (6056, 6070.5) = 0.00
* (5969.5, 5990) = 0.01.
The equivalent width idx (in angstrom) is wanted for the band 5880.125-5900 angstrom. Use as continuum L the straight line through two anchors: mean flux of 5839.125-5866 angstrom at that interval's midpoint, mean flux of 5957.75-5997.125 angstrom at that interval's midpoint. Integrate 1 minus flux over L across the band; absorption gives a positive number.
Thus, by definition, 4.40 angstrom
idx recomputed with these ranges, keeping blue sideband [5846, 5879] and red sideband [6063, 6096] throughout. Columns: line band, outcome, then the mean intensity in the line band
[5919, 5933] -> -0.1 angstrom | 48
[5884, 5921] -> 4.2 angstrom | 42.1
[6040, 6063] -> -0.1 angstrom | 47.9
